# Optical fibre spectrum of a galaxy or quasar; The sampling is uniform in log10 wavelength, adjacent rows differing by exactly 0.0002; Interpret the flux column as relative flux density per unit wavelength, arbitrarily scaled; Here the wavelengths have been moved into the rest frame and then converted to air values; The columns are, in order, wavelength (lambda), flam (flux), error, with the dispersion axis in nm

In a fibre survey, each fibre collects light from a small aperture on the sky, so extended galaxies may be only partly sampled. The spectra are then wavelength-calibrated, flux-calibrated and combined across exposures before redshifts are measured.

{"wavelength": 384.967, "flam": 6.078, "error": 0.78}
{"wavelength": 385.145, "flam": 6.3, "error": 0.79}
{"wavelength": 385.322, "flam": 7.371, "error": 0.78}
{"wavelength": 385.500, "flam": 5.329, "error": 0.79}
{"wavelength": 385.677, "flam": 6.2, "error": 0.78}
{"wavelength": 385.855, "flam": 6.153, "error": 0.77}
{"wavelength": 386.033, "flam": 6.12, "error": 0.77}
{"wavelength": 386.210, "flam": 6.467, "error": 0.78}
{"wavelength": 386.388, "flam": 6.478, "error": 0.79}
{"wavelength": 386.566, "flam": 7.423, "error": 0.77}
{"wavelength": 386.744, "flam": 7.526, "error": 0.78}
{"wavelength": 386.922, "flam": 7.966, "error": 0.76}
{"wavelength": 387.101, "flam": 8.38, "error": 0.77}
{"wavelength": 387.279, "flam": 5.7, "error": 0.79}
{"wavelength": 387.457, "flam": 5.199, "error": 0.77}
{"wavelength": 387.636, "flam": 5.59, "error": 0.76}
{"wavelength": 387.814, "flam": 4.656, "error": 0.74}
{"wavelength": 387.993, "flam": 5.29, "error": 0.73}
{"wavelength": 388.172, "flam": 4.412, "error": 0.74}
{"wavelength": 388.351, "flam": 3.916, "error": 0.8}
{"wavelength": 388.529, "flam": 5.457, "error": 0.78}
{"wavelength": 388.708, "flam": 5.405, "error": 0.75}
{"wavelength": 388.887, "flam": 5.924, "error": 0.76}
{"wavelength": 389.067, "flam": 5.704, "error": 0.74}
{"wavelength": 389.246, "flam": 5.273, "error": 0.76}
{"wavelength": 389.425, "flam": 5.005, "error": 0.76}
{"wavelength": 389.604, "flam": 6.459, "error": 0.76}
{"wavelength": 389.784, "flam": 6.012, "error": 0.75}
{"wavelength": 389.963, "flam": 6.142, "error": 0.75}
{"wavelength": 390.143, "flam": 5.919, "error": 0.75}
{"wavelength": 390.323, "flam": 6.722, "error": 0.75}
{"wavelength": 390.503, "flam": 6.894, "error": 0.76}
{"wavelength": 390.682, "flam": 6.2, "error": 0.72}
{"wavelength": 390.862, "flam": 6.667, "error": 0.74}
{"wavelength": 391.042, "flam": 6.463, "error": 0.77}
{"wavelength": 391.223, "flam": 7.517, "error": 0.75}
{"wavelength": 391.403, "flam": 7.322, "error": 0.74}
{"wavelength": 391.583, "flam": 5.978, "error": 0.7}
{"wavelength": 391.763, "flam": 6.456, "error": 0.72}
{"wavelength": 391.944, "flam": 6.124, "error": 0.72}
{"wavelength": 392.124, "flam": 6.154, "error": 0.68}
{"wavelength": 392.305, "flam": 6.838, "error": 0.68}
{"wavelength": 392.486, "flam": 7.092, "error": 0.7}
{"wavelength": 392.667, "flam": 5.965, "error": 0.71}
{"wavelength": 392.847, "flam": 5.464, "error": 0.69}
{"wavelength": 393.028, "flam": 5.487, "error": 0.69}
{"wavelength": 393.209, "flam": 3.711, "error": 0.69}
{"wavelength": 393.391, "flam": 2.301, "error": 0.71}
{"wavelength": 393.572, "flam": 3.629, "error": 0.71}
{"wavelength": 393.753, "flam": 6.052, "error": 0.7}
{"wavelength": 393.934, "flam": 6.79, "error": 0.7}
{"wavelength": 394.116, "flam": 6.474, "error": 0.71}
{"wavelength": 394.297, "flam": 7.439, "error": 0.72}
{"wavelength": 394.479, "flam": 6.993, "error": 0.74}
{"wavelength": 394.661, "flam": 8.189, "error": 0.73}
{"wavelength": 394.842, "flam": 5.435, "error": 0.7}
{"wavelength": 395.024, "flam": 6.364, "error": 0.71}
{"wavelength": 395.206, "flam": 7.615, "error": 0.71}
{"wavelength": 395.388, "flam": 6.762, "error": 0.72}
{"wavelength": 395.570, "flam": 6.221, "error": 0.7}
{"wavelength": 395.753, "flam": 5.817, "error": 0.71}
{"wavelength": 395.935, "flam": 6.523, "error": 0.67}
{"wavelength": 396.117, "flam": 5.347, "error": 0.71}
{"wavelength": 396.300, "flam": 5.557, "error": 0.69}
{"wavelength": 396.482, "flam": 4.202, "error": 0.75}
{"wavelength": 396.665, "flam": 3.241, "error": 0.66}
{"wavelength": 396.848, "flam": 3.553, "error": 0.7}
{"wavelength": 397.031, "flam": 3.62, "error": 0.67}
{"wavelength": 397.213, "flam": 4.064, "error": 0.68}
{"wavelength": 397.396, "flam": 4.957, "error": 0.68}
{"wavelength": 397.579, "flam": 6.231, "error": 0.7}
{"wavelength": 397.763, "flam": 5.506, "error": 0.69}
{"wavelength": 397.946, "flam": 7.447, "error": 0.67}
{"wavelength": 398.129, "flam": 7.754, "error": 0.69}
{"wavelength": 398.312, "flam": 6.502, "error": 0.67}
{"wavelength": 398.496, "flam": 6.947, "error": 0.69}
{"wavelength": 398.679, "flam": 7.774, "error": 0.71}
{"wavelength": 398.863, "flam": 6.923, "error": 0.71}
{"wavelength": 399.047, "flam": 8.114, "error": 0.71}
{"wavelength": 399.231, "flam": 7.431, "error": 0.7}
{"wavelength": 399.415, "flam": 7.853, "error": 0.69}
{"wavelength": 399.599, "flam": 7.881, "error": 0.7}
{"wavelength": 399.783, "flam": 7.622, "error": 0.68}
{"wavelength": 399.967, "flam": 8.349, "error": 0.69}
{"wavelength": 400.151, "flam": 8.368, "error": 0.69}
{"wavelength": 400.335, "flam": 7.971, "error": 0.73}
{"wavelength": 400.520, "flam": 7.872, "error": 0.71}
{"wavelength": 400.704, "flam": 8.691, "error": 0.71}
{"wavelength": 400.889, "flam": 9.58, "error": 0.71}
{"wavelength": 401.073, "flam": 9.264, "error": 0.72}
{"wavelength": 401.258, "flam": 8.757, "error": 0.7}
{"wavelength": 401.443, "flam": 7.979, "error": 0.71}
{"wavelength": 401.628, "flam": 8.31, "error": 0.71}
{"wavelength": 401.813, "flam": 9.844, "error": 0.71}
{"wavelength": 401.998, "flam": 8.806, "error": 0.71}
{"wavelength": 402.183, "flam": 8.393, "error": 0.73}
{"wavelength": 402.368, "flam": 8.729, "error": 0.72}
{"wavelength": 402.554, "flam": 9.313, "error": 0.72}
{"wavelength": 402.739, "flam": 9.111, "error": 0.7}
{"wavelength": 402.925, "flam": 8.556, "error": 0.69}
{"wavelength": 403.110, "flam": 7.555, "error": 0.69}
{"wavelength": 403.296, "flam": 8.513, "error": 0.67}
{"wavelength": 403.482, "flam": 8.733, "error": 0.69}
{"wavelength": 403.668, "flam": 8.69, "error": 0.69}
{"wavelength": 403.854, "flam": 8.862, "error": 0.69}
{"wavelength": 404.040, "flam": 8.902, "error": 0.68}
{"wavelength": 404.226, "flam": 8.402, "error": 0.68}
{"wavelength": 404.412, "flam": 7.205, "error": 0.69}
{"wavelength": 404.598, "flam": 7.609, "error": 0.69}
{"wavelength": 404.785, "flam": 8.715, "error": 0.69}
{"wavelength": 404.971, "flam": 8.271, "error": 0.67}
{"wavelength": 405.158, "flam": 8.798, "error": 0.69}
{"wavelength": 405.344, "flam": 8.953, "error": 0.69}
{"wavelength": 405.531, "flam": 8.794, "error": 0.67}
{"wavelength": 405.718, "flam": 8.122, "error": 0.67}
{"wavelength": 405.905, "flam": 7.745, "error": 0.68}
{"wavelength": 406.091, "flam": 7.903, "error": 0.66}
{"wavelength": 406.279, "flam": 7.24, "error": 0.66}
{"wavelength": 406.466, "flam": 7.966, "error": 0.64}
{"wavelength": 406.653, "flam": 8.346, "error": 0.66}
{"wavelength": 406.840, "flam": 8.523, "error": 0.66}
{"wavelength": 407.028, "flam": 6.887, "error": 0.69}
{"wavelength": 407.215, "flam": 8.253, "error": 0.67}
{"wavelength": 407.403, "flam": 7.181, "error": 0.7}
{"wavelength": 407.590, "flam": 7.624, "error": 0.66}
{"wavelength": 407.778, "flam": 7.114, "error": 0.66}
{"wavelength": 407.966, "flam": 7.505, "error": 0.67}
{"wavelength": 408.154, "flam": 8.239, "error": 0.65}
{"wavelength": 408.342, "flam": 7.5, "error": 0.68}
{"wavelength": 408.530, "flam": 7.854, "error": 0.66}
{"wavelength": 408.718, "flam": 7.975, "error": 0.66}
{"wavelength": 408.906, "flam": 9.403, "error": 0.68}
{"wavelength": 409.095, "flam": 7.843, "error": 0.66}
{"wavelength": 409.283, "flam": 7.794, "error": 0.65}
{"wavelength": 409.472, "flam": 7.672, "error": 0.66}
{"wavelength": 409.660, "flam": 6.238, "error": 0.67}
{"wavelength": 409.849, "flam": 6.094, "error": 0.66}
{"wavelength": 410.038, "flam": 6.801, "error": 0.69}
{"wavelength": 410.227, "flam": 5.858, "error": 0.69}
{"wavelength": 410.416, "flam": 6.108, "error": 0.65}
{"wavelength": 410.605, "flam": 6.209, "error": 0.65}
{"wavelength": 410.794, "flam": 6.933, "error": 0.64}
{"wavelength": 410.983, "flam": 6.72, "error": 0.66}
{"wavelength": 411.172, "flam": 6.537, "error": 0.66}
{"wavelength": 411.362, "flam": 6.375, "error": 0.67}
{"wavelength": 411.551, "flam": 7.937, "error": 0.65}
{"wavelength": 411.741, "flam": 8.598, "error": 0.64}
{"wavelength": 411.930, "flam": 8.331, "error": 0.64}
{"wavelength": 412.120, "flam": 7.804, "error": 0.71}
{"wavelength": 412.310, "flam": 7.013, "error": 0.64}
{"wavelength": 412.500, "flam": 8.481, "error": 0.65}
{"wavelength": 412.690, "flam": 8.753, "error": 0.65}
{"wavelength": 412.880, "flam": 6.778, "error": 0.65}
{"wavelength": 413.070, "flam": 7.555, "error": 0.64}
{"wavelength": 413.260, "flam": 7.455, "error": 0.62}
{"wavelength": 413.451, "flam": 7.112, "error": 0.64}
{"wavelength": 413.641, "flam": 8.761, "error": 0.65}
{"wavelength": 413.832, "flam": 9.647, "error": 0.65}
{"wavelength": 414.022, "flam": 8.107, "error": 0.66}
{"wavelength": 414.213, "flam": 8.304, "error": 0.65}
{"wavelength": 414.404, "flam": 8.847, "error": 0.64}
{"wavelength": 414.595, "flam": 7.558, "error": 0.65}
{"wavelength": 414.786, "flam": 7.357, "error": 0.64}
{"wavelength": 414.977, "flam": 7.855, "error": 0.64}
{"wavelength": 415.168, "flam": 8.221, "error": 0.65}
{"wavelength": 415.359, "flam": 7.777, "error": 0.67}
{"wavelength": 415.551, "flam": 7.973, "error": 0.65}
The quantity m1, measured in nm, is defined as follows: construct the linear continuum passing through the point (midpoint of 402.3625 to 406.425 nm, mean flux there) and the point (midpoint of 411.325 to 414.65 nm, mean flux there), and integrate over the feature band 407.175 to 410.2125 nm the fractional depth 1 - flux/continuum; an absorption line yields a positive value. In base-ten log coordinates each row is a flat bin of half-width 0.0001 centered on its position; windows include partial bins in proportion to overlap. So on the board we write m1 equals 0.25 nm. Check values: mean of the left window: 8.38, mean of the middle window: 7.51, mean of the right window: 8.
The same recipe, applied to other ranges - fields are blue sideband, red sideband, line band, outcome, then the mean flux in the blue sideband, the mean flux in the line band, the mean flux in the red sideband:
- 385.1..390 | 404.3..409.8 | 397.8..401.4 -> -0.374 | 5.99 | 7.92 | 7.89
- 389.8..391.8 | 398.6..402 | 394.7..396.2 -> 0.215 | 6.56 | 6.33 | 8.27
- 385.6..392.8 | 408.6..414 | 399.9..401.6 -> -0.417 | 6.18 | 8.53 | 7.47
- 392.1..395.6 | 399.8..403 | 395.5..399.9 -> 0.763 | 6.05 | 6.14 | 8.68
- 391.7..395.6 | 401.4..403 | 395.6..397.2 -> 0.499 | 6.07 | 4.76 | 8.81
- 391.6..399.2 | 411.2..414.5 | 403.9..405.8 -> -0.364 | 5.96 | 8.39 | 7.96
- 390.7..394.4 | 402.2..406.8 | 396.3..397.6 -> 0.497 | 6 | 4.25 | 8.38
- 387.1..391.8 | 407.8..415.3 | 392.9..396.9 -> 0.428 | 5.9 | 5.64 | 7.59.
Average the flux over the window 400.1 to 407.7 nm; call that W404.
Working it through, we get 8.37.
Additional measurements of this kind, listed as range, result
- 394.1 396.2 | 6.61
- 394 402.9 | 7.13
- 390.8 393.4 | 6.07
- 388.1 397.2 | 5.8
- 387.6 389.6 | 5.19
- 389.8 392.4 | 6.51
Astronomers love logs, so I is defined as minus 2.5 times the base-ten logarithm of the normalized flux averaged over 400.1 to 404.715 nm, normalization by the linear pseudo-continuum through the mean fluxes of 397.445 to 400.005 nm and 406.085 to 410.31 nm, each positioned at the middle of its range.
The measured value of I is -0.16 mag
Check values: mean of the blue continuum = 7.25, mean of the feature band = 8.56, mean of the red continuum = 7.55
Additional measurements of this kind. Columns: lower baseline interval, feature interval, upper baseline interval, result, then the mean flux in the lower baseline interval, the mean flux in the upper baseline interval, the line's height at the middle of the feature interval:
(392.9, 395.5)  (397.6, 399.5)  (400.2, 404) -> 0.04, 5.94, 8.68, 7.45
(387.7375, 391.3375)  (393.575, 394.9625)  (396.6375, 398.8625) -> -0.14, 5.82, 5.76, 5.78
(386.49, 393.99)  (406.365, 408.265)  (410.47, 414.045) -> -0.08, 5.93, 7.61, 7.23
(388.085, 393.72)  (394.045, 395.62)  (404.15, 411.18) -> -0.11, 5.77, 7.61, 6.2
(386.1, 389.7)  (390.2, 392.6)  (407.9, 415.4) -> -0.08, 5.91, 7.6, 6.16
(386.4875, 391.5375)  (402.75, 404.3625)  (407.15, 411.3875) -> -0.23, 6.11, 7.21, 6.9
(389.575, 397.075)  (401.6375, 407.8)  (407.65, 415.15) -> -0.19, 5.95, 7.57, 6.97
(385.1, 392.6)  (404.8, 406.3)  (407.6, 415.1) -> -0.15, 6.19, 7.57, 7.21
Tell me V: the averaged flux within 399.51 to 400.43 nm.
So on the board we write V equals 8.04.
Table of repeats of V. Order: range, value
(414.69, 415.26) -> 7.81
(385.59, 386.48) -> 6.29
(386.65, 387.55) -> 6.95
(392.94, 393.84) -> 4.22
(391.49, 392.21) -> 6.19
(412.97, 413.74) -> 7.72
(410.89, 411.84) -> 7.24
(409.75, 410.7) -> 6.21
